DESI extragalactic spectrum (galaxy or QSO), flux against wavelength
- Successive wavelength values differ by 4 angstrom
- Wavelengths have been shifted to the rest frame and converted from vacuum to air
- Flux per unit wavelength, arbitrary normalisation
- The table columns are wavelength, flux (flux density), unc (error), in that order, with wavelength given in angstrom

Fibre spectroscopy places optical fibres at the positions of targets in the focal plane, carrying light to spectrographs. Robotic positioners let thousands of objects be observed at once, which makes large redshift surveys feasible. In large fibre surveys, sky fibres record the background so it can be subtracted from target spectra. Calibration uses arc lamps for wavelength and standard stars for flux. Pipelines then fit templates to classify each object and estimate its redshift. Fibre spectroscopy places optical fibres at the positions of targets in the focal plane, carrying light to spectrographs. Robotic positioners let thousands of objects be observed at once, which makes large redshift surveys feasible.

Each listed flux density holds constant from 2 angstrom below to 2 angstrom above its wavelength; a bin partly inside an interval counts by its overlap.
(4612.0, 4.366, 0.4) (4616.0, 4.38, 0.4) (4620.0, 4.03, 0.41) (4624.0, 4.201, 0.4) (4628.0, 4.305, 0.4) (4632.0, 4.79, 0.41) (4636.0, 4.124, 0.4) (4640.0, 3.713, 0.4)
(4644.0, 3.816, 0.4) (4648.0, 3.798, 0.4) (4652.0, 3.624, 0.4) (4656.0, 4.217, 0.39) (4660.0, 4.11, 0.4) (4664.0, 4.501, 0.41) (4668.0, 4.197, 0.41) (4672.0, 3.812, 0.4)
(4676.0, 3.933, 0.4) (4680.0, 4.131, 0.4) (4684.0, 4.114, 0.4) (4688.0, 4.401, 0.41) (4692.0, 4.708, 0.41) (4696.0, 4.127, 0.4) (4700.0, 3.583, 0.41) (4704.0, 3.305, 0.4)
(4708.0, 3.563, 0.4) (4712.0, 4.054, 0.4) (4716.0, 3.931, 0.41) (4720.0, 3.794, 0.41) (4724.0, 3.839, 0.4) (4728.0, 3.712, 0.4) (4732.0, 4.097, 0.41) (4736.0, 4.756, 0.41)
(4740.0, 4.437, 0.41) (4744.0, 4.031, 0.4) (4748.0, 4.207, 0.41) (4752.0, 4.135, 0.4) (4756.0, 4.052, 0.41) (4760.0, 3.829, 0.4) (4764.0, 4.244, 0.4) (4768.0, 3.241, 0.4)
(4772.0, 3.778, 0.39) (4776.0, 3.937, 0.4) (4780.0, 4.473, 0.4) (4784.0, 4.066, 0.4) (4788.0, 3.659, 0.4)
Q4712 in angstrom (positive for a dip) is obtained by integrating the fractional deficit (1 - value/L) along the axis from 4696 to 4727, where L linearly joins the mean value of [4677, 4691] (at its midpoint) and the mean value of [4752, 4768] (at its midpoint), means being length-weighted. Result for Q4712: 2.8 angstrom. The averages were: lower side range 4.23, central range 3.75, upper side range 3.95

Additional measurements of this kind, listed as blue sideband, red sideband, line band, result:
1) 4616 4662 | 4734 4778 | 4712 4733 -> 0.9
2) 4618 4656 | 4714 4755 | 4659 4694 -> -1.2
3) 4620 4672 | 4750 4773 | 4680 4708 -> 0.0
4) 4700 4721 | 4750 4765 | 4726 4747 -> -1.6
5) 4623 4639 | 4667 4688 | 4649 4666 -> 0.3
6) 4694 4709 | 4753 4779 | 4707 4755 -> -3.8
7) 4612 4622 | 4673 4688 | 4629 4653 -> 1.0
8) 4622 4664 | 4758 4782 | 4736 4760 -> -1.5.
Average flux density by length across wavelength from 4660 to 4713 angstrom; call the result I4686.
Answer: 4.04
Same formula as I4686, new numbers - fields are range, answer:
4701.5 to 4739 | 3.9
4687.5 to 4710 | 3.92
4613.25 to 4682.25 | 4.1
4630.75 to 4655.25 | 3.96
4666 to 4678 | 3.98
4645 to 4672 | 4.05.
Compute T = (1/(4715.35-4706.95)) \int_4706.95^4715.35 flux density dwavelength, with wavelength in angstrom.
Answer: 3.86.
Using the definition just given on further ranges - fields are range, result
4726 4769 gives 4.09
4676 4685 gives 4.08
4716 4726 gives 3.84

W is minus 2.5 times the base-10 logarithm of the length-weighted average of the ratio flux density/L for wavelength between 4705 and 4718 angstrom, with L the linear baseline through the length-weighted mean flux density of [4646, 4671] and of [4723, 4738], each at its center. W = 0.081 mag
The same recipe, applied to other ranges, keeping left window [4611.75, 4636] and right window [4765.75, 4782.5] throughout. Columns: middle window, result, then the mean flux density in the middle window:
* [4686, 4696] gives -0.09 mag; 4.47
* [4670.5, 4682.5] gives 0.05 mag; 3.97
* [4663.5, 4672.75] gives 0.01 mag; 4.16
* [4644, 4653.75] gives 0.14 mag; 3.73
